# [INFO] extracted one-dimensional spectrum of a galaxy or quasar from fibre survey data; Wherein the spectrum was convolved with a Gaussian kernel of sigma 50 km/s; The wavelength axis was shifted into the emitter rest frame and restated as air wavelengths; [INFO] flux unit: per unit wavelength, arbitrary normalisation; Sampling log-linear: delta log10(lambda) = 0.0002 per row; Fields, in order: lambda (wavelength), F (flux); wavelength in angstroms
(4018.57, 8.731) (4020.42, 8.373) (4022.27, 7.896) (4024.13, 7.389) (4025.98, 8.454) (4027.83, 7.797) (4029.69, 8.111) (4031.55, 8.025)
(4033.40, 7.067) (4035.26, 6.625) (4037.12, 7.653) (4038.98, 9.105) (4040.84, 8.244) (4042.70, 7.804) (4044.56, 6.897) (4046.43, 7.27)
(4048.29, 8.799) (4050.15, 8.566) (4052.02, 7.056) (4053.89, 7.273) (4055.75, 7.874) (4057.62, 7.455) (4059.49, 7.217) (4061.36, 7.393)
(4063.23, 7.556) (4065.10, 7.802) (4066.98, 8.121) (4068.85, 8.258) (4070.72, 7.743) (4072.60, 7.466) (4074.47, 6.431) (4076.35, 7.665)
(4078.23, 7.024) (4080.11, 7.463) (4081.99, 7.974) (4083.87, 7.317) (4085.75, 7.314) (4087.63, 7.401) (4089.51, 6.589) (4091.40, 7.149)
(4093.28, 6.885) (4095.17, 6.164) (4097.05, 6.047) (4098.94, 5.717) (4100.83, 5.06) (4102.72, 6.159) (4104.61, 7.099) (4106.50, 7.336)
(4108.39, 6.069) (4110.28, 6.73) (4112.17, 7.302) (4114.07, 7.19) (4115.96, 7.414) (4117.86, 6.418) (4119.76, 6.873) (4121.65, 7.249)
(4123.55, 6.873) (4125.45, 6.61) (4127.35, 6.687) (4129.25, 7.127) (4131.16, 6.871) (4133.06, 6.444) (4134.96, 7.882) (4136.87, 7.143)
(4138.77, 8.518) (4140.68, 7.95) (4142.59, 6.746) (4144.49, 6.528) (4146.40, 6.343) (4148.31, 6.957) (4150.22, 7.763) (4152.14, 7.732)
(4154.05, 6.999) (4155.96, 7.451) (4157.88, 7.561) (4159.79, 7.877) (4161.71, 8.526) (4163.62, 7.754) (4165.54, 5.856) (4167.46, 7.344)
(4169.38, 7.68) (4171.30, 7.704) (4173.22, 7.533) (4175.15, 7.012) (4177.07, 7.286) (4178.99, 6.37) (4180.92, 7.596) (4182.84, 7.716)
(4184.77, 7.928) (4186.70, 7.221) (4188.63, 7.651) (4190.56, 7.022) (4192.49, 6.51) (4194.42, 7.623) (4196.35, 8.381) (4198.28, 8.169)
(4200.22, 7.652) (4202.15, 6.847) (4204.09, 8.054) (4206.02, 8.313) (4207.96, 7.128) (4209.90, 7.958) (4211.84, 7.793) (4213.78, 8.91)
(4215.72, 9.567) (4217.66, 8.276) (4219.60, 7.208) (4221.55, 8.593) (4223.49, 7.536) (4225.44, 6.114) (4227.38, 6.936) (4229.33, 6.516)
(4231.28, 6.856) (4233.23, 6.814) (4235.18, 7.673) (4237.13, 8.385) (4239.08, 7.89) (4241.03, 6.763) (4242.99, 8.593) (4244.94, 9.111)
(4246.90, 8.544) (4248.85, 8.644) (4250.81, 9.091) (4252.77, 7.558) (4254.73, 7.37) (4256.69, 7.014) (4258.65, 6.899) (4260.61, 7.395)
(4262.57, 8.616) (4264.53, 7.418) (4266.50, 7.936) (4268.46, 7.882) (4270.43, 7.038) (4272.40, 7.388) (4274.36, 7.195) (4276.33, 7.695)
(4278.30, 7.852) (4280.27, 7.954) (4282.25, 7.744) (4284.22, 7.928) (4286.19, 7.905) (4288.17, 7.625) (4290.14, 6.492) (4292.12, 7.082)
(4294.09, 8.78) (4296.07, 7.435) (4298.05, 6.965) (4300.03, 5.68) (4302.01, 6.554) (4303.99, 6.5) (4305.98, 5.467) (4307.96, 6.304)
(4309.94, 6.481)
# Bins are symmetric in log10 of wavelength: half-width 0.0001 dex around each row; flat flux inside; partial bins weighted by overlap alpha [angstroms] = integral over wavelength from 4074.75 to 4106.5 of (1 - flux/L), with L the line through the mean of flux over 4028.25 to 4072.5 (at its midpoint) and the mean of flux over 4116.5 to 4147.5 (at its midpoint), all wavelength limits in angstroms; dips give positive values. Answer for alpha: 2.4 angstroms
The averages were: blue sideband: 7.73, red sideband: 7.02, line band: 6.82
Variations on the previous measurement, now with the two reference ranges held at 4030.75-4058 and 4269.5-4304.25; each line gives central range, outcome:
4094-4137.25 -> 5.09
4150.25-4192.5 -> 0.65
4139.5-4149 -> 0.78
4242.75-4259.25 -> -1.56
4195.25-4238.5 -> -1.52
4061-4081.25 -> 0.35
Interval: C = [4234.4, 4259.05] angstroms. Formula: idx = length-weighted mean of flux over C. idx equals 7.99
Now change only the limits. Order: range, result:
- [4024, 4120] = 7.3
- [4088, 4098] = 6.61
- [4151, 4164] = 7.7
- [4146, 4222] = 7.6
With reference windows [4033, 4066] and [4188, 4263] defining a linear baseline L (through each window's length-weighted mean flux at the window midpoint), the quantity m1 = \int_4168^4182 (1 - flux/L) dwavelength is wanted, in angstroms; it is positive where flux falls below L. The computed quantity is 0.72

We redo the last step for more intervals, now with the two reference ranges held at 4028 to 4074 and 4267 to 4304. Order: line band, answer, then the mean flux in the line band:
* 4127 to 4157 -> 1.5 angstroms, 7.21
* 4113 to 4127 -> 1.2 angstroms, 6.94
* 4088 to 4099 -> 1.6 angstroms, 6.53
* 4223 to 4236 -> 1.0 angstroms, 6.89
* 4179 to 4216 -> -1.1 angstroms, 7.72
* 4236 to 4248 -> -1.2 angstroms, 8.22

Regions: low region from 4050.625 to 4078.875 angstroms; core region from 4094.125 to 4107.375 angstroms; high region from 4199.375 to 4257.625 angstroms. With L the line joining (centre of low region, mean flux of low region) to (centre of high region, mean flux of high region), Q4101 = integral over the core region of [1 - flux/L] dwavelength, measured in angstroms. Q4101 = 2.4 angstroms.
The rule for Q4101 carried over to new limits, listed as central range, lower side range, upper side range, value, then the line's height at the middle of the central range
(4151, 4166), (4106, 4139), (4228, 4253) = -0.5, 7.27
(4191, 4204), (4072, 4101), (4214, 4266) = 0.0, 7.52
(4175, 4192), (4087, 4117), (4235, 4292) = -0.2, 7.21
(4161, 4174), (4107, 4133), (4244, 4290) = -0.5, 7.17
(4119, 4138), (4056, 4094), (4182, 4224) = 1.5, 7.59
